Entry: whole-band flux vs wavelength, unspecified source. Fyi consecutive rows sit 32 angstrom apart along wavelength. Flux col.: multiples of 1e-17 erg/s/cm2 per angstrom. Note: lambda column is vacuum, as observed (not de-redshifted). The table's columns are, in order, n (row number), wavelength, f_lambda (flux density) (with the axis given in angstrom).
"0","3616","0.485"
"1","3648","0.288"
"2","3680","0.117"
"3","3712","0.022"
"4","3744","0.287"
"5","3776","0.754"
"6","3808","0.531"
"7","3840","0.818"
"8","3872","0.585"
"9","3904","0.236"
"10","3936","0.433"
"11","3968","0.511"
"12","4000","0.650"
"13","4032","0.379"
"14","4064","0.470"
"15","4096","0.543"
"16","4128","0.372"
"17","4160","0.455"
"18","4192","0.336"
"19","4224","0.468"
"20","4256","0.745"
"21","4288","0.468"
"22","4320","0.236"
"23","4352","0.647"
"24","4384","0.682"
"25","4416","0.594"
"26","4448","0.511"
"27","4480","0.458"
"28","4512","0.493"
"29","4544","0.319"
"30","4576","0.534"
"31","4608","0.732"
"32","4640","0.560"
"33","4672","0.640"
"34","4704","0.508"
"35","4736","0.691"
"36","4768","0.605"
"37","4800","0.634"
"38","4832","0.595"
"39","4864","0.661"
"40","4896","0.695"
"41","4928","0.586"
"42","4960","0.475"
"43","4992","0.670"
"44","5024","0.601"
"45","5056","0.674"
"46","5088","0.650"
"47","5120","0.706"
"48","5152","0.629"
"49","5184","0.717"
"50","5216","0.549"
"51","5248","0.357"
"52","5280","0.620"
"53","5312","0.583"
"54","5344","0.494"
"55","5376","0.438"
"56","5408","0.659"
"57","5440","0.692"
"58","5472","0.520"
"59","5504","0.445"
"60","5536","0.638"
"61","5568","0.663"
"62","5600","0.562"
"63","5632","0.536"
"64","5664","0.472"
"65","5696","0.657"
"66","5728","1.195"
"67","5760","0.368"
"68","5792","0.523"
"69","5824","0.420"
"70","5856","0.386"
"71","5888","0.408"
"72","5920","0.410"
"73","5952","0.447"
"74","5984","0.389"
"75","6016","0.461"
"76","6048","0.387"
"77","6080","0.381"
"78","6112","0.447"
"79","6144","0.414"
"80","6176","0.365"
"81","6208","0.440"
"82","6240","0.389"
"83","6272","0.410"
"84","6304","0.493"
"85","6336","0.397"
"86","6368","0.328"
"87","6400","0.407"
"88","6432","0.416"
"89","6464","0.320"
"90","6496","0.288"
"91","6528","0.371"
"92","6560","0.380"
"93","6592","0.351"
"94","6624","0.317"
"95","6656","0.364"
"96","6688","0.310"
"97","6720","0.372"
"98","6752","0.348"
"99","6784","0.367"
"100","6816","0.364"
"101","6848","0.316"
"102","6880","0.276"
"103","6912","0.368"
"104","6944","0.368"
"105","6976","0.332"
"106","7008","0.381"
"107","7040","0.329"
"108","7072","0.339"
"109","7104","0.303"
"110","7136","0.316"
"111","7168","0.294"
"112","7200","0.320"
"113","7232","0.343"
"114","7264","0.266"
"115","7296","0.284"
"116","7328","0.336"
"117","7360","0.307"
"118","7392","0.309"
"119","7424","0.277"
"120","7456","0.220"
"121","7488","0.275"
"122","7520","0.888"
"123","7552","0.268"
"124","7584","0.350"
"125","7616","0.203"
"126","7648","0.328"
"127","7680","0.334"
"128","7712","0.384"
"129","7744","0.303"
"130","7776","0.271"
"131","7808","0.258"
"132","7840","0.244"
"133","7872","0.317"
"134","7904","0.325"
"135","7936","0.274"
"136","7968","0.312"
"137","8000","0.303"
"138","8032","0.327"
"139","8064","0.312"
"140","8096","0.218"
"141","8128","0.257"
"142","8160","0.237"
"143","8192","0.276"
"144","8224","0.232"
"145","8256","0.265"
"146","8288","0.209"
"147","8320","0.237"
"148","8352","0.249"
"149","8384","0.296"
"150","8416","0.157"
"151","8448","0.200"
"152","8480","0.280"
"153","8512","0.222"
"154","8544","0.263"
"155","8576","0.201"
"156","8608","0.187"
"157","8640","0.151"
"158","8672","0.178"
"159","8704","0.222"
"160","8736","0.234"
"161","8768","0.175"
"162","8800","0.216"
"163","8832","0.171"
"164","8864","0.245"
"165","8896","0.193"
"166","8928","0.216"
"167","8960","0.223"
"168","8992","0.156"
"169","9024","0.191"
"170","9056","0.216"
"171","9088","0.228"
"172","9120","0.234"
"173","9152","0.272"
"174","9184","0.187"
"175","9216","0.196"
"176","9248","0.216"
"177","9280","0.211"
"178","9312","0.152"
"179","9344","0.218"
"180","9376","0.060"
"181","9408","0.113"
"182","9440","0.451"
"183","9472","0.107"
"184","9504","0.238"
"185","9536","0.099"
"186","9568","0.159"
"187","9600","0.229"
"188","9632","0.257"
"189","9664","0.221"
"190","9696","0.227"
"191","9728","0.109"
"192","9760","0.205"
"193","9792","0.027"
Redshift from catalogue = 0.15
